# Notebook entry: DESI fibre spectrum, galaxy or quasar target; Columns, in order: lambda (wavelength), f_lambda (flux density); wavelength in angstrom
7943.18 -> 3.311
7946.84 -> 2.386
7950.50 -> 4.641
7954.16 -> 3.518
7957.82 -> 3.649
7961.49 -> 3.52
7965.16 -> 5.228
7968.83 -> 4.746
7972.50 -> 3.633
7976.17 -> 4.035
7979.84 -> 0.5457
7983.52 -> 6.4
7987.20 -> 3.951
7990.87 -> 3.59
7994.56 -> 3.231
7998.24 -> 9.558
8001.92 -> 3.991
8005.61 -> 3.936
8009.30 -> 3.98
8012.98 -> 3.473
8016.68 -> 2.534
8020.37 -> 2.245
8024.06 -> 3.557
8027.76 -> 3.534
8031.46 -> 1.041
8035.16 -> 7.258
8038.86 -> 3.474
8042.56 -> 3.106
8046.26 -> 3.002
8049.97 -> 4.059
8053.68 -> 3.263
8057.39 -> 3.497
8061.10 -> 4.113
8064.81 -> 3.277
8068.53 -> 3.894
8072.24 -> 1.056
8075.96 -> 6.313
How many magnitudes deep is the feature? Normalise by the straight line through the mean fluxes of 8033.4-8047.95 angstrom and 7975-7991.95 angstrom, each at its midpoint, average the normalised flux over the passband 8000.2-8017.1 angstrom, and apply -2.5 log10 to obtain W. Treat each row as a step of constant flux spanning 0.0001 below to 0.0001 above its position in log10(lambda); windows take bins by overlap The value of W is 0.07 mag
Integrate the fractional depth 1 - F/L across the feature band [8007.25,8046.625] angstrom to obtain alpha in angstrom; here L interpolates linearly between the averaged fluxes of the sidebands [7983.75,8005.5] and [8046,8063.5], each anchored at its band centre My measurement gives 7.5 angstrom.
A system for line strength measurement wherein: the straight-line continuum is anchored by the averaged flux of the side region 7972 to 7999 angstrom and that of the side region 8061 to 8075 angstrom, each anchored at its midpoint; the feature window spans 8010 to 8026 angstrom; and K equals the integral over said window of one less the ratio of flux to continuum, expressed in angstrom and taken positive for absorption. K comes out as 3.2 angstrom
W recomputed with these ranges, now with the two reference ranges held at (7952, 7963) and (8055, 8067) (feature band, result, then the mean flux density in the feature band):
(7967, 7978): -0.15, 4.14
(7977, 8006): -0.22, 4.41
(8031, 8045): -0.10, 3.96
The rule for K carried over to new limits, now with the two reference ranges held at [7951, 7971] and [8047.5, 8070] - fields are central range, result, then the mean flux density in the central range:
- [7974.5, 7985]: 1.3 angstrom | 3.56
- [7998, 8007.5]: -3.0 angstrom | 5.19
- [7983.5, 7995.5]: -0.1 angstrom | 4.05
